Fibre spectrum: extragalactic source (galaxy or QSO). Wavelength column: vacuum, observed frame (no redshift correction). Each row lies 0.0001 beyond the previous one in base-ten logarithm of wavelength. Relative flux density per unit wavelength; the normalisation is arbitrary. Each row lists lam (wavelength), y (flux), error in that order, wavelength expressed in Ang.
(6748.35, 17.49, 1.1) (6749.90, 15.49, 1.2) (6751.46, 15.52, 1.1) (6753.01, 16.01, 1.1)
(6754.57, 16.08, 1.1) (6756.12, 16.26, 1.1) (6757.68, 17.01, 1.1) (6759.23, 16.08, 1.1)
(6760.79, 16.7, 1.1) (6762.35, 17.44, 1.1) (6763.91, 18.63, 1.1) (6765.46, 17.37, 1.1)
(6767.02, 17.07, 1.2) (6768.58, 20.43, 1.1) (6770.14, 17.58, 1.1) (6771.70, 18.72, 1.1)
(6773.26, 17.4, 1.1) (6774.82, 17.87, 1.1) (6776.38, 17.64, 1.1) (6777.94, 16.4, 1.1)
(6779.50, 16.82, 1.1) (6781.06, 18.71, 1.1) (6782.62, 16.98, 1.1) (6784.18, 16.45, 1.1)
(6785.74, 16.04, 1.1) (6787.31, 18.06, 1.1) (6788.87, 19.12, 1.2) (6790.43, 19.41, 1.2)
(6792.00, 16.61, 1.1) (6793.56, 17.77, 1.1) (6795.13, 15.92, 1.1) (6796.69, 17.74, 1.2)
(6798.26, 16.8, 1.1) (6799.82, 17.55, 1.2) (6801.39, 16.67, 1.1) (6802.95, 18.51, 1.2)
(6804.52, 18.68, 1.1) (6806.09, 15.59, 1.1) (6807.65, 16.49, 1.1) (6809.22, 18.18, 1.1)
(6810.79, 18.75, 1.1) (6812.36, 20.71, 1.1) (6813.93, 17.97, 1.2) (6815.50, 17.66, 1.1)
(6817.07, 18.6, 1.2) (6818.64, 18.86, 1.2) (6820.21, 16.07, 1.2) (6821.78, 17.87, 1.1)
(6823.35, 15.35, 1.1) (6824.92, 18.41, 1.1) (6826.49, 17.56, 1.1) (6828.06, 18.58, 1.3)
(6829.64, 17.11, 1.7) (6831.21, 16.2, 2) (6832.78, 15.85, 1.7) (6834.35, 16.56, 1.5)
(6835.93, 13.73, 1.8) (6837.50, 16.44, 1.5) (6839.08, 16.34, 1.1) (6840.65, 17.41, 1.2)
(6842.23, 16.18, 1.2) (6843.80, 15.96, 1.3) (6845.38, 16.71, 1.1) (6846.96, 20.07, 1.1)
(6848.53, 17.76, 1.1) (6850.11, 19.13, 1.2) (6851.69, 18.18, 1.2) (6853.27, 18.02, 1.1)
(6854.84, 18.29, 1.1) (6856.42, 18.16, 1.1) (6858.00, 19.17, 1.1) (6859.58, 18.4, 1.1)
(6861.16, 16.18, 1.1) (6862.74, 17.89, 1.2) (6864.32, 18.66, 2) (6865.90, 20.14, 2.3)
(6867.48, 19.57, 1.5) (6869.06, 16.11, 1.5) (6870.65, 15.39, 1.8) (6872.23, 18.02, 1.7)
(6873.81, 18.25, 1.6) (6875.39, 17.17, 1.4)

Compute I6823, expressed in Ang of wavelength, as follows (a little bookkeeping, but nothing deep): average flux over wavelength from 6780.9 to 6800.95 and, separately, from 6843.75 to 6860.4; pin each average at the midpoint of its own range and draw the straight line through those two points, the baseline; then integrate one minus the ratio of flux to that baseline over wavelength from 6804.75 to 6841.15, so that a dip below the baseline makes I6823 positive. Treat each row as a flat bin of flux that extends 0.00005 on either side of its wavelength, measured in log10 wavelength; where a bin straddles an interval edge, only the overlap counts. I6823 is 1.2 Ang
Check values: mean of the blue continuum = 17.4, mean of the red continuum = 18.3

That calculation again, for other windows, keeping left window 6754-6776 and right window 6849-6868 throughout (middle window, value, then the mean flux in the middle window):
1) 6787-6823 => 0.3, 17.8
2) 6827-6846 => 1.9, 16.4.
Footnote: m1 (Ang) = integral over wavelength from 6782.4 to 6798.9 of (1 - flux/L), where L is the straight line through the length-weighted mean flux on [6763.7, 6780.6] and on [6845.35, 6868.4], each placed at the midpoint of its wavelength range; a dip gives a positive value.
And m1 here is 0.53 Ang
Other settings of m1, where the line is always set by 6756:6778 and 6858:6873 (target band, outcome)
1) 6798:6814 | -0.1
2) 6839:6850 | 0.3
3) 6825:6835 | 0.4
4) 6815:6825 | 0.1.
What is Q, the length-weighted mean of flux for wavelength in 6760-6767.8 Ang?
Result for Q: 17.4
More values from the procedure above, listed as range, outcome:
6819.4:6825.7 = 16.9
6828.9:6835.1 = 16.4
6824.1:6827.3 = 18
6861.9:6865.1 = 18.2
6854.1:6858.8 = 18.5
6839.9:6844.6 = 16.5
